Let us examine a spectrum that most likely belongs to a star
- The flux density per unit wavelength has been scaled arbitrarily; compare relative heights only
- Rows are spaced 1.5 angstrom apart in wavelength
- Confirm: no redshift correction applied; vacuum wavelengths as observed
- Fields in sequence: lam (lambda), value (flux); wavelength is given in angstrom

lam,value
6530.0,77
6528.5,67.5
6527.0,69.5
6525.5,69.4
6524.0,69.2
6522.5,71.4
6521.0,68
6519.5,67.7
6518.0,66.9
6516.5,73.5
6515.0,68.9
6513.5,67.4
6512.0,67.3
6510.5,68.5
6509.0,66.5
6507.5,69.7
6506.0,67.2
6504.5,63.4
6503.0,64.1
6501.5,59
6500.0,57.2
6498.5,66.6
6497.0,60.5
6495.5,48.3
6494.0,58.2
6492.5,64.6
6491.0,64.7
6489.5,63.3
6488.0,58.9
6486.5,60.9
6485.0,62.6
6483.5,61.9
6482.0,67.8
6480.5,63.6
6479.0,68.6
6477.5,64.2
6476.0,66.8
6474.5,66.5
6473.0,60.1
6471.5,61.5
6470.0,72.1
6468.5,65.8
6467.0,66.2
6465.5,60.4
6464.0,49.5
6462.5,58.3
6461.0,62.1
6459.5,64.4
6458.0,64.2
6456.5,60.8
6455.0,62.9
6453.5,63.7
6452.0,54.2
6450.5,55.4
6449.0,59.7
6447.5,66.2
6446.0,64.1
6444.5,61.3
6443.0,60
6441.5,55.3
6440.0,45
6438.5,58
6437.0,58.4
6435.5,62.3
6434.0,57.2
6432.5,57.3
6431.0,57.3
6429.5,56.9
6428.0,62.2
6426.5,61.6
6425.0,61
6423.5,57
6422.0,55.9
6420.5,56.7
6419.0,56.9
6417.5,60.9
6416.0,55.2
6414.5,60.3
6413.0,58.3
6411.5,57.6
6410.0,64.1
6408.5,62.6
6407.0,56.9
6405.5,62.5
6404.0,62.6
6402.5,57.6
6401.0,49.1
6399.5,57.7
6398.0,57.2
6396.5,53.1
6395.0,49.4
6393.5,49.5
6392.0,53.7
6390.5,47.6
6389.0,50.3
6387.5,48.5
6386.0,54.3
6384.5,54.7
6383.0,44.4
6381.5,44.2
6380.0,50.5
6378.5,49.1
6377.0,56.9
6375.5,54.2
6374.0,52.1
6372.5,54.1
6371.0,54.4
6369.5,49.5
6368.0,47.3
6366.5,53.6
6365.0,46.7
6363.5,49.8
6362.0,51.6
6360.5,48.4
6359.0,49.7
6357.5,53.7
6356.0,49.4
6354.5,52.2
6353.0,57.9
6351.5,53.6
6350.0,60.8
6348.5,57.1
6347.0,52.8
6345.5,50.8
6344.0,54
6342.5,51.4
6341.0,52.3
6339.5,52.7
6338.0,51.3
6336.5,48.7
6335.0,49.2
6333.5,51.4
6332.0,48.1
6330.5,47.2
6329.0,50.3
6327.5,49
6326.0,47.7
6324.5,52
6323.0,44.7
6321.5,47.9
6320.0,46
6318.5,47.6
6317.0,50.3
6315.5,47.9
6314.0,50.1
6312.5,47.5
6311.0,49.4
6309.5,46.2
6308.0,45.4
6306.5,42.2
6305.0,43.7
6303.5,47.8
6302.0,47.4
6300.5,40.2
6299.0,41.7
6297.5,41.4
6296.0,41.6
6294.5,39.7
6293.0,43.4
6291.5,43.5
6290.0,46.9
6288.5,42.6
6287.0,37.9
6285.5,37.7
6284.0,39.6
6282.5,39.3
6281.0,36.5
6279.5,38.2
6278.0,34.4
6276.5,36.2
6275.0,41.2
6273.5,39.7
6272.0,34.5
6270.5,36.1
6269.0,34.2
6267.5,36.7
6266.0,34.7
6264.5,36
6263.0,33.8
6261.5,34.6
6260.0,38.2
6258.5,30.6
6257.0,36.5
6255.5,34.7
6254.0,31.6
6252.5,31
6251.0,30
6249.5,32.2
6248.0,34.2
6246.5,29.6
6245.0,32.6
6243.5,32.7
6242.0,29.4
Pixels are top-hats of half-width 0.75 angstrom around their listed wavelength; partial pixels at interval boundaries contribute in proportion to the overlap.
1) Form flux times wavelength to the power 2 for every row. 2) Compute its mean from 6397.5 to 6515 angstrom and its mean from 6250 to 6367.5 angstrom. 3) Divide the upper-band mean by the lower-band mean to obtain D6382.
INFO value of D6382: 1.43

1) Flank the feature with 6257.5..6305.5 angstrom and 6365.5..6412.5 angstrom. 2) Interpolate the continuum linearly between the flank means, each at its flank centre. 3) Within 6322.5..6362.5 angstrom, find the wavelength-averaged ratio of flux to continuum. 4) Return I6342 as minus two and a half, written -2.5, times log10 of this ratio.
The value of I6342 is -0.09 mag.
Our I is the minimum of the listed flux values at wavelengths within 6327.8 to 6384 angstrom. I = 44.2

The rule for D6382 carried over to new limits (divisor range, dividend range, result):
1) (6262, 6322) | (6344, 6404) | 1.28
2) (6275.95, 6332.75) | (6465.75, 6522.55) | 1.55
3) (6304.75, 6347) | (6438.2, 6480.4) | 1.31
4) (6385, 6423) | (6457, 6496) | 1.14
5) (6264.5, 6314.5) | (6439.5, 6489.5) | 1.59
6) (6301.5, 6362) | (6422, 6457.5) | 1.22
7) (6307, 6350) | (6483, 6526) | 1.37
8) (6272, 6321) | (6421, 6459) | 1.44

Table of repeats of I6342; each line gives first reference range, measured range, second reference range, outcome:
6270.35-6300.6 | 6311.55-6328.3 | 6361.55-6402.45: -0.10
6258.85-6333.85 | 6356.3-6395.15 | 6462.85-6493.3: 0.02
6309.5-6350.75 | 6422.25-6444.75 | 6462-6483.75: 0.04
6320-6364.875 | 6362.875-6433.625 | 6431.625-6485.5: 0.03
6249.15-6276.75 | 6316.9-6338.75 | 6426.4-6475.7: -0.12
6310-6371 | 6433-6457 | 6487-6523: 0.01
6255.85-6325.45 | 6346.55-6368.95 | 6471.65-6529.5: -0.07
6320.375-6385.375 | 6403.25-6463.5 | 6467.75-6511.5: -0.02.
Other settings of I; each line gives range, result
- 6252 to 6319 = 30.6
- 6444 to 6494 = 49.5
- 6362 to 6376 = 46.7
